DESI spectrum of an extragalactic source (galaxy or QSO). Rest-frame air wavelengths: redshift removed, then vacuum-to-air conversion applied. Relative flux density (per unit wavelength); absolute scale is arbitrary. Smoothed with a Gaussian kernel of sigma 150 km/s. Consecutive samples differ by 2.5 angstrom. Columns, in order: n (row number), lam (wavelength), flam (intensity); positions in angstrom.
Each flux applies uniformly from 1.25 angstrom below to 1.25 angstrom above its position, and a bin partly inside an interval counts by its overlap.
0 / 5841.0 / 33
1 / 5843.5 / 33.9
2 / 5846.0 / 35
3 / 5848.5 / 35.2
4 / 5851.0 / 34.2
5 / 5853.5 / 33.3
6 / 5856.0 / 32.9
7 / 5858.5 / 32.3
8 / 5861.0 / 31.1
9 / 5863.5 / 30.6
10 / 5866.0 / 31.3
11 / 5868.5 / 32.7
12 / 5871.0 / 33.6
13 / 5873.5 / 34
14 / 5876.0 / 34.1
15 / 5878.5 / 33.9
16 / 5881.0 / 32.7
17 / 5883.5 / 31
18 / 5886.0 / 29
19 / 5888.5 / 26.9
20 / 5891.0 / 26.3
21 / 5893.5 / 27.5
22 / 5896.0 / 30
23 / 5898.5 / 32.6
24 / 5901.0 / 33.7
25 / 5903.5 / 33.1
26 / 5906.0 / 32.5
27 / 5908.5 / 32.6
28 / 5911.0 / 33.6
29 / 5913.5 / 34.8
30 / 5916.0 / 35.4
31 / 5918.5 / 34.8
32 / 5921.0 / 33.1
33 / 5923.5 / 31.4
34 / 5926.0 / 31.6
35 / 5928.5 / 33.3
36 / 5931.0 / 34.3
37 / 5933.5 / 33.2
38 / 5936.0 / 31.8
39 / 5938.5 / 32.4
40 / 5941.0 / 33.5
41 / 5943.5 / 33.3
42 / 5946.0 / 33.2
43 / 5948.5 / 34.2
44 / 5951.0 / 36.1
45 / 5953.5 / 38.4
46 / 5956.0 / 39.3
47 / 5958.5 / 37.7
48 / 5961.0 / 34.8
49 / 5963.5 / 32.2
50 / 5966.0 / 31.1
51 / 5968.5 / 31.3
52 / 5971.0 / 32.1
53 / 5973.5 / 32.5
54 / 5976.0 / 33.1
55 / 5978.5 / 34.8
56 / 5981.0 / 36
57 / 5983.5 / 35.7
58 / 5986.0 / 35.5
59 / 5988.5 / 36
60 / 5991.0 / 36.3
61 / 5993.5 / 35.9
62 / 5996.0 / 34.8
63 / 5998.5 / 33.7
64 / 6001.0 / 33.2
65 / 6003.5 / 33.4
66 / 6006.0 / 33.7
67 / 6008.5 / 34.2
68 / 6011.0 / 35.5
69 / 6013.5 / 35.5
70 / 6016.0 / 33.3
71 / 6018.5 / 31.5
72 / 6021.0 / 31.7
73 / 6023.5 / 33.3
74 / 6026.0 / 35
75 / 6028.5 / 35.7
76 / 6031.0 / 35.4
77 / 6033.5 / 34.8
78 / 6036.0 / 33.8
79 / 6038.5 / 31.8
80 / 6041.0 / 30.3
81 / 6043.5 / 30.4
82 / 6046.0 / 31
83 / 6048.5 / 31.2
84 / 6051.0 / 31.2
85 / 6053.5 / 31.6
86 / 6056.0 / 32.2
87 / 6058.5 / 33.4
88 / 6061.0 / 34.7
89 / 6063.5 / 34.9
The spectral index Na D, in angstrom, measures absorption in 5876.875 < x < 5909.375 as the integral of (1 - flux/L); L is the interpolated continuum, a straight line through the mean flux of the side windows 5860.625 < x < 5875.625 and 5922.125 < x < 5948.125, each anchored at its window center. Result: 1.6 angstrom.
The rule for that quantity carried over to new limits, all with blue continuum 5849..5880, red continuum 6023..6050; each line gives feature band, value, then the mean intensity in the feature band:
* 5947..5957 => -1.2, 36.8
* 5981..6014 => -2.0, 34.9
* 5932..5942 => 0.1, 32.7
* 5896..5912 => 0.1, 32.8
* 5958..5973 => 0.0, 32.9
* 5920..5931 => 0.1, 32.6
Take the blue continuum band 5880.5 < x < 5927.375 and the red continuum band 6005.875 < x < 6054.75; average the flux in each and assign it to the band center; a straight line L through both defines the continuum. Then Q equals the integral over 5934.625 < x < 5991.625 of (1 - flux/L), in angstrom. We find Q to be -3.6 angstrom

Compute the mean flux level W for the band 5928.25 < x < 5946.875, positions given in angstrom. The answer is 33.1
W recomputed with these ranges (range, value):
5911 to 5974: 33.8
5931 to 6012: 34.3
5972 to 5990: 34.8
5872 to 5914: 31.6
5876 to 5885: 32.7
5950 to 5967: 35.7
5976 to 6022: 34.5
